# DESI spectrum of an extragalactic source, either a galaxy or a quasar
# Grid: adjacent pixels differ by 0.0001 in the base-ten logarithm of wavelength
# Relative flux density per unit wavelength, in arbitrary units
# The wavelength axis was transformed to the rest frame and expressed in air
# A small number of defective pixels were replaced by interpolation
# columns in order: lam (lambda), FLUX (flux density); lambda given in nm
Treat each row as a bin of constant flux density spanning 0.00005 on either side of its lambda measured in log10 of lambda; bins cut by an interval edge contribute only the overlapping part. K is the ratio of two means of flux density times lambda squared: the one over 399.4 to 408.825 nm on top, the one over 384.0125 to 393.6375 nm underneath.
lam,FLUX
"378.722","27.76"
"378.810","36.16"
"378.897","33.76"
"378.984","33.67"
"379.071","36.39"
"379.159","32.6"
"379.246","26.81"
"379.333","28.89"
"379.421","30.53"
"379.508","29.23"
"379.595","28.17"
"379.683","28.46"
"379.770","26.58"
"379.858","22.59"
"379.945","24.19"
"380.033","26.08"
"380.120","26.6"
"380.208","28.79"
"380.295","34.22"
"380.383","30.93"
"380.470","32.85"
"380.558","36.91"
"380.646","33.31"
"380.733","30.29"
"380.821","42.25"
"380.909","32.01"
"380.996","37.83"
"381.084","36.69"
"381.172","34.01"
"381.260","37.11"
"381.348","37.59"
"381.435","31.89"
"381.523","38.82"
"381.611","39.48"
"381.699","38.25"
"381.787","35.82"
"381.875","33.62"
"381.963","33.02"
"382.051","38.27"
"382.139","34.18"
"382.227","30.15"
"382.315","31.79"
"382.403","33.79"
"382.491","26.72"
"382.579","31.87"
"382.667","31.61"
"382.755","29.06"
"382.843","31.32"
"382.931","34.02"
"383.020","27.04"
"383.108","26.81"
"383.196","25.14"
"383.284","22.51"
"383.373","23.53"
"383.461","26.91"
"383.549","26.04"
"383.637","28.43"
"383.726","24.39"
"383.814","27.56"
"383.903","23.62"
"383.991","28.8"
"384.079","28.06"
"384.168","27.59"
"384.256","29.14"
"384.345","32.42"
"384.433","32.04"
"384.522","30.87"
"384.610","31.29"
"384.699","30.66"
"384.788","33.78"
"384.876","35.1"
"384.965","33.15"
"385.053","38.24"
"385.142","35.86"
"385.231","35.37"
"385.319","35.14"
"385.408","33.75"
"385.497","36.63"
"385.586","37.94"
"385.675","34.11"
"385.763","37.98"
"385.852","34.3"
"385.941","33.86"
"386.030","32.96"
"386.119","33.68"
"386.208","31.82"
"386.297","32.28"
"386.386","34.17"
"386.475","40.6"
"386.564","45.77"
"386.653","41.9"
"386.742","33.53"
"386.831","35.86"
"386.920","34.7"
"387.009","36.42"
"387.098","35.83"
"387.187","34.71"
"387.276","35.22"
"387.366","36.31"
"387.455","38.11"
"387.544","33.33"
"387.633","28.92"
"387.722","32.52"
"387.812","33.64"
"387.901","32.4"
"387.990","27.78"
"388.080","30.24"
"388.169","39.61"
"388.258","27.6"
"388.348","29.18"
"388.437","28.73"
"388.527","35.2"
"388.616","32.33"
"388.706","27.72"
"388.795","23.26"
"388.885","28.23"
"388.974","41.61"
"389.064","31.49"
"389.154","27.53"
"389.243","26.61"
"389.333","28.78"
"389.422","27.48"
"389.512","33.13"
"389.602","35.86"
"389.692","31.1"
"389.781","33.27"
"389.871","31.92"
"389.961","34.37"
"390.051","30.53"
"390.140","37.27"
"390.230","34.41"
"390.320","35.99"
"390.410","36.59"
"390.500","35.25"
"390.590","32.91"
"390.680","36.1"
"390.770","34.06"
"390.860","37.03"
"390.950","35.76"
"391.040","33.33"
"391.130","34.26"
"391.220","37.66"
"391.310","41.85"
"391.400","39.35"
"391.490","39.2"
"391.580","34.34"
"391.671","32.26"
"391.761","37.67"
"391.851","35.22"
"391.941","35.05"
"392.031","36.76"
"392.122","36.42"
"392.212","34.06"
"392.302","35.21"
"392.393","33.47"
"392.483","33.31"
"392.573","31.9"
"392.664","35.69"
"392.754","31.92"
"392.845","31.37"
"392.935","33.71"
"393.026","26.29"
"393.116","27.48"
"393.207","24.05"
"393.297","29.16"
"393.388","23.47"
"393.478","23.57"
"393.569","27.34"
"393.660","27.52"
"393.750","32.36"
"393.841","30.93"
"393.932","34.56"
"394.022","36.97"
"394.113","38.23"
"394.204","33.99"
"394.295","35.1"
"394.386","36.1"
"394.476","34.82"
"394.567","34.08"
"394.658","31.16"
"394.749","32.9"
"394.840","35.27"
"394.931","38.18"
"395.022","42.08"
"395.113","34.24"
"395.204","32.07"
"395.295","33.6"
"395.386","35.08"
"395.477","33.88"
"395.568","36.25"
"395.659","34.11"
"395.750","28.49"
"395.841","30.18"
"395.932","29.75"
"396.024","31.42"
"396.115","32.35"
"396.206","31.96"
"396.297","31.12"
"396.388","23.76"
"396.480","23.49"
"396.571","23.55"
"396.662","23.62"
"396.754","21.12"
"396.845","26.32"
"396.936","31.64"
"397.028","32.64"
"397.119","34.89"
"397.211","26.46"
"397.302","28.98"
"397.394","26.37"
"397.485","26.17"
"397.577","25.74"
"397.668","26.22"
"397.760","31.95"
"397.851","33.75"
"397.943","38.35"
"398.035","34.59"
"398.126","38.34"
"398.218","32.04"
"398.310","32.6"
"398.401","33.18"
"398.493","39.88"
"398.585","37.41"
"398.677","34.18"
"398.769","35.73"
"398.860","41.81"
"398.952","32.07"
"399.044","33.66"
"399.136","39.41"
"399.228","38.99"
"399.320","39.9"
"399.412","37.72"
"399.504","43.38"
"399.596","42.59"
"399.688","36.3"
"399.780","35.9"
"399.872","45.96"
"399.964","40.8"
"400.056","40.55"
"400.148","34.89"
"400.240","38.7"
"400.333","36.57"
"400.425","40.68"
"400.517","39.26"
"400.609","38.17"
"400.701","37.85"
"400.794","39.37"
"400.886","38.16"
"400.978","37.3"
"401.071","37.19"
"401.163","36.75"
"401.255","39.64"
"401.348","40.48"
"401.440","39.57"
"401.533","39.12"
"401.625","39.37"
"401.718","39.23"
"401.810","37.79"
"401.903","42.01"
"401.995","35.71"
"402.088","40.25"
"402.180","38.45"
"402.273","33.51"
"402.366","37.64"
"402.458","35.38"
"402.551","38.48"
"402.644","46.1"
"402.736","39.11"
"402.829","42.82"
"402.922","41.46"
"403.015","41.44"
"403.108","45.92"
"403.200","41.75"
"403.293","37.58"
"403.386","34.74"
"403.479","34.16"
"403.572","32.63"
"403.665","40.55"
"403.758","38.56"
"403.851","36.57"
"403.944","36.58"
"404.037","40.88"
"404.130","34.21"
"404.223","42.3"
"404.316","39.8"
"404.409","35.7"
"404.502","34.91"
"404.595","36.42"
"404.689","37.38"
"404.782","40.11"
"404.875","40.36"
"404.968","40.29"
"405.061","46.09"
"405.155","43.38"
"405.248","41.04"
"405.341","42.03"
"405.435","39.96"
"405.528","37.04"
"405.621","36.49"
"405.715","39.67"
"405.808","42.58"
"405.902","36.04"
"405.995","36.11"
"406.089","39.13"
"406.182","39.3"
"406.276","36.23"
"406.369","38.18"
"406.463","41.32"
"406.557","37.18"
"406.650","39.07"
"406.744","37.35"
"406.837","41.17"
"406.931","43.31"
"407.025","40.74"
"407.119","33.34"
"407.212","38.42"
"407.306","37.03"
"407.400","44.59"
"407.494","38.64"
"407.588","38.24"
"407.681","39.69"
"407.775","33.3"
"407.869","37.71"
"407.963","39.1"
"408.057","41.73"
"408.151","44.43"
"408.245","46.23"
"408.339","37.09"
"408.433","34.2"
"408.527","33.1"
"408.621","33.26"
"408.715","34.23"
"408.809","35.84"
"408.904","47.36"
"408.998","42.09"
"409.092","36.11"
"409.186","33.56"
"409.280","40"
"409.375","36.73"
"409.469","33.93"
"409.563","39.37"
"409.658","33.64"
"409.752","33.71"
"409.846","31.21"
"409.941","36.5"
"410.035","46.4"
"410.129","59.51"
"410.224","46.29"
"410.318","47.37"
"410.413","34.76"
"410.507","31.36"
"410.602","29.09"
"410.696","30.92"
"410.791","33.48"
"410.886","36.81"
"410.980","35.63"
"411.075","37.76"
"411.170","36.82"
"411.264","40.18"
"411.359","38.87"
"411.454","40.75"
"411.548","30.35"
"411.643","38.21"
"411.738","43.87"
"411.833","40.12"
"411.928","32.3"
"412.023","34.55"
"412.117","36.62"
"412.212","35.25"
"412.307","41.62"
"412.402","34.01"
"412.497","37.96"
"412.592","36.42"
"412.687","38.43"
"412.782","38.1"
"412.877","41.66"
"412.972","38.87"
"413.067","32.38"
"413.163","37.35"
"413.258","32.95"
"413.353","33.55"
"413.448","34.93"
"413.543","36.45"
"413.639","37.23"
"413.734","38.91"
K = 1.26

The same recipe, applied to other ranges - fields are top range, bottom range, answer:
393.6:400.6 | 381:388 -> 1.10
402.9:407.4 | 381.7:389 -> 1.33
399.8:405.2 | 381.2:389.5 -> 1.31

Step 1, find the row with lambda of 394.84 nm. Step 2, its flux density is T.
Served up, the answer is 35.27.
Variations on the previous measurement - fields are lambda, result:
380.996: 37.83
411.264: 40.18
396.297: 31.12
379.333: 28.89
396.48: 23.49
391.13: 34.26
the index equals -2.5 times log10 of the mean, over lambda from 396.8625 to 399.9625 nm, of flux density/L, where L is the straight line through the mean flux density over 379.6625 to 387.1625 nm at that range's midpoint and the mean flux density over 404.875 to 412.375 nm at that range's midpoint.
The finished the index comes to 0.04 mag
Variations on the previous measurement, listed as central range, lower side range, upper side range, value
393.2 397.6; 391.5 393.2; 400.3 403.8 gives 0.14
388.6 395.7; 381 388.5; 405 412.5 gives 0.04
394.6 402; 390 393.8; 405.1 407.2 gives 0.04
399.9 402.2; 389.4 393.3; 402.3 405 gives -0.03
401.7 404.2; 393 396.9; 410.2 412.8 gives -0.14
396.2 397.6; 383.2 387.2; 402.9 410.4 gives 0.31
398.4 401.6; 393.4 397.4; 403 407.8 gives -0.11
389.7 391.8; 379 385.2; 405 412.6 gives -0.06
